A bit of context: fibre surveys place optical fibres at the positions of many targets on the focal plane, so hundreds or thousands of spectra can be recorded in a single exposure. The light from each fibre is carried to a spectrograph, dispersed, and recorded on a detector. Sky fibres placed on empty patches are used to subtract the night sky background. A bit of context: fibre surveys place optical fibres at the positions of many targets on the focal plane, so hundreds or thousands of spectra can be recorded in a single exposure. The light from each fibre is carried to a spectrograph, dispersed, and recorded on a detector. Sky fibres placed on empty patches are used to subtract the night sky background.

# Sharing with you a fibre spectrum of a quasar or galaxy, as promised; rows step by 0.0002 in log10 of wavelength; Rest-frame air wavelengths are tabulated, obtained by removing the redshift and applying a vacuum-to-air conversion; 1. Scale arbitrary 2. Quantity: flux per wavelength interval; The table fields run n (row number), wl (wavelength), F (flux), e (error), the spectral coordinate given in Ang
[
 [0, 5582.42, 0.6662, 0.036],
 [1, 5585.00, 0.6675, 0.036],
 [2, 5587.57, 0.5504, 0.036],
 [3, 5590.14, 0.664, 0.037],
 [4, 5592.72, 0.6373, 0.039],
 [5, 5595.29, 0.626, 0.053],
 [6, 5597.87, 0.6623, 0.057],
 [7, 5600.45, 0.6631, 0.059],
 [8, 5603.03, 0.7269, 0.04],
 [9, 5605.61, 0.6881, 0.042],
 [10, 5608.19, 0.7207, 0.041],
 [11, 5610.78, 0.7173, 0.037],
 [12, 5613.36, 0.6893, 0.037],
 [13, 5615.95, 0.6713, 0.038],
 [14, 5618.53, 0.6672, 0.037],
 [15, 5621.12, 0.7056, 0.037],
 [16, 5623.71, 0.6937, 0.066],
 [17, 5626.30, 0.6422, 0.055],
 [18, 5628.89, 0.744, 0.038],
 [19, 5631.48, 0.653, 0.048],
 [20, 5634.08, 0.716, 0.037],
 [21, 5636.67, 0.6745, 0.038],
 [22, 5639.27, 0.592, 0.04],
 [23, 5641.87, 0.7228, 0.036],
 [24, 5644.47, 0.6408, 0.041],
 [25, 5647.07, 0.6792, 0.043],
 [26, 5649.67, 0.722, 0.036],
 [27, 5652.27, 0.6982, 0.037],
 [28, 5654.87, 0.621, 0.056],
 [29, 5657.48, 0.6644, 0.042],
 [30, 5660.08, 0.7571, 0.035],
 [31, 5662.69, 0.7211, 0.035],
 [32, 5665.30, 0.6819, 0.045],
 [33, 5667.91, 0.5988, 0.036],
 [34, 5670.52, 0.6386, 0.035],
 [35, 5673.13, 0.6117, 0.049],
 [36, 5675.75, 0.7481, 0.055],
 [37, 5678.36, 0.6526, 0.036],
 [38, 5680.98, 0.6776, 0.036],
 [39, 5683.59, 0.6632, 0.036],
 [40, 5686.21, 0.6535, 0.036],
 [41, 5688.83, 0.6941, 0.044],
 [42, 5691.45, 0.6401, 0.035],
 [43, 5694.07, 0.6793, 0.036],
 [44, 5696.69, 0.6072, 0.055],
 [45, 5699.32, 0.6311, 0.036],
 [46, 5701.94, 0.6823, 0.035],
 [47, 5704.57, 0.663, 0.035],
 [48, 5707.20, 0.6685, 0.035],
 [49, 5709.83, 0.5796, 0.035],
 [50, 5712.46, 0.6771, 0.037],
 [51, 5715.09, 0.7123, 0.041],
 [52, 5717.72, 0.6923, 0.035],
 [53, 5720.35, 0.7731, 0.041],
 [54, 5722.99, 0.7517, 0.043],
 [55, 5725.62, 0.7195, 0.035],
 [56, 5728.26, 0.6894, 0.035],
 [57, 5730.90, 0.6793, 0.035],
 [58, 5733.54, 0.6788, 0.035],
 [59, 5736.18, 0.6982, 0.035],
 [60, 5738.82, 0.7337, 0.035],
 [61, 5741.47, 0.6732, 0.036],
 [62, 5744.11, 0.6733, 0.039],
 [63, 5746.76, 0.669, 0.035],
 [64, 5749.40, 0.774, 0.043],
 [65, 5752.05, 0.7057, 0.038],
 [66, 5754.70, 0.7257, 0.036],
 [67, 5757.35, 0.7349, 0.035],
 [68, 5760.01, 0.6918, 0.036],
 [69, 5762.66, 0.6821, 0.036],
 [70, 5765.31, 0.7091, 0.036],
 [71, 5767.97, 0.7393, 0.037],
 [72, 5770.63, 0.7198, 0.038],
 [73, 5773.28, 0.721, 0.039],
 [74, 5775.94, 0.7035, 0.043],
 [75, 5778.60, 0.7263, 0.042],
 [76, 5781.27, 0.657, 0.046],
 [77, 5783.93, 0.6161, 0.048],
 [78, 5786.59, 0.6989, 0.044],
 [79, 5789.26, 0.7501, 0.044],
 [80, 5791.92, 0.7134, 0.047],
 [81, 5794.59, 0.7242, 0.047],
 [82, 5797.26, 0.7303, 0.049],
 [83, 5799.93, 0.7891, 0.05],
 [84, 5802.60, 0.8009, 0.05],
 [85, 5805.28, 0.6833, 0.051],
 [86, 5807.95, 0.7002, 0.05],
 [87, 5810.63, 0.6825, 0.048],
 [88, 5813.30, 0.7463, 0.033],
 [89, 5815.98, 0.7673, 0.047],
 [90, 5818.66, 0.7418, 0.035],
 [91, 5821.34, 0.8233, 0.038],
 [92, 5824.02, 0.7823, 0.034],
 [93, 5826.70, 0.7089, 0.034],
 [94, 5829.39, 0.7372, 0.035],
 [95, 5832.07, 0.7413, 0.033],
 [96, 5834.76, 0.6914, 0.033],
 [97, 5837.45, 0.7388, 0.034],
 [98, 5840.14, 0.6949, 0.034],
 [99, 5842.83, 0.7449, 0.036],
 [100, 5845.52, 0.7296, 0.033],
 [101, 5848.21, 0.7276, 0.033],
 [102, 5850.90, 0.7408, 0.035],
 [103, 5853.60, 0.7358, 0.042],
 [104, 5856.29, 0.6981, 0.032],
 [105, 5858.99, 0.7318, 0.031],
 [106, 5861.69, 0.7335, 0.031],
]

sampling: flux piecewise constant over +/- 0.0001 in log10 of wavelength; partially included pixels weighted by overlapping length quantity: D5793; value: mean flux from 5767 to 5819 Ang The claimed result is 0.72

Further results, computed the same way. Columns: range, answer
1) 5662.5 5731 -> 0.673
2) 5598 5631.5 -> 0.691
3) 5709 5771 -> 0.704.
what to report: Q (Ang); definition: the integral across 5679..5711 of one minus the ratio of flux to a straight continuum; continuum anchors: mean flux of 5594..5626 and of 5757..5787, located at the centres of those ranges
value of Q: 1.8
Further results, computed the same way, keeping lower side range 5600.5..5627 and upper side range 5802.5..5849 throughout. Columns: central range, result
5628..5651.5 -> 0.51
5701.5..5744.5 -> 1.34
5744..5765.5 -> 0.32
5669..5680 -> 0.66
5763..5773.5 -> 0.06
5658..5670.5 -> 0.34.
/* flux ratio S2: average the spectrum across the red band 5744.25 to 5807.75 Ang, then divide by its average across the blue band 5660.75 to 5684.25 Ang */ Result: 1.1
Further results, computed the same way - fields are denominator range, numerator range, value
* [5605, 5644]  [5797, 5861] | 1.07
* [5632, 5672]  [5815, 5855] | 1.10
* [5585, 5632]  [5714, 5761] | 1.05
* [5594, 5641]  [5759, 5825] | 1.06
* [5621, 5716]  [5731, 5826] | 1.07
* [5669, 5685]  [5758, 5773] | 1.07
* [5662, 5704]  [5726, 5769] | 1.07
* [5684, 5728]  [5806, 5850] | 1.09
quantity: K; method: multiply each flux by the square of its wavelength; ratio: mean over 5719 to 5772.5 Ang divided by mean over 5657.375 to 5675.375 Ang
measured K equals 1.09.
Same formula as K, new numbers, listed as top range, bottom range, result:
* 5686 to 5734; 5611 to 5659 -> 1.03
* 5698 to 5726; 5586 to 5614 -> 1.07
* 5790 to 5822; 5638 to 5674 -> 1.17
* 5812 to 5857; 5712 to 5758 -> 1.08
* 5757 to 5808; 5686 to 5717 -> 1.12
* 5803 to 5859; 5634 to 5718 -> 1.16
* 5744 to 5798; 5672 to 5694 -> 1.09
